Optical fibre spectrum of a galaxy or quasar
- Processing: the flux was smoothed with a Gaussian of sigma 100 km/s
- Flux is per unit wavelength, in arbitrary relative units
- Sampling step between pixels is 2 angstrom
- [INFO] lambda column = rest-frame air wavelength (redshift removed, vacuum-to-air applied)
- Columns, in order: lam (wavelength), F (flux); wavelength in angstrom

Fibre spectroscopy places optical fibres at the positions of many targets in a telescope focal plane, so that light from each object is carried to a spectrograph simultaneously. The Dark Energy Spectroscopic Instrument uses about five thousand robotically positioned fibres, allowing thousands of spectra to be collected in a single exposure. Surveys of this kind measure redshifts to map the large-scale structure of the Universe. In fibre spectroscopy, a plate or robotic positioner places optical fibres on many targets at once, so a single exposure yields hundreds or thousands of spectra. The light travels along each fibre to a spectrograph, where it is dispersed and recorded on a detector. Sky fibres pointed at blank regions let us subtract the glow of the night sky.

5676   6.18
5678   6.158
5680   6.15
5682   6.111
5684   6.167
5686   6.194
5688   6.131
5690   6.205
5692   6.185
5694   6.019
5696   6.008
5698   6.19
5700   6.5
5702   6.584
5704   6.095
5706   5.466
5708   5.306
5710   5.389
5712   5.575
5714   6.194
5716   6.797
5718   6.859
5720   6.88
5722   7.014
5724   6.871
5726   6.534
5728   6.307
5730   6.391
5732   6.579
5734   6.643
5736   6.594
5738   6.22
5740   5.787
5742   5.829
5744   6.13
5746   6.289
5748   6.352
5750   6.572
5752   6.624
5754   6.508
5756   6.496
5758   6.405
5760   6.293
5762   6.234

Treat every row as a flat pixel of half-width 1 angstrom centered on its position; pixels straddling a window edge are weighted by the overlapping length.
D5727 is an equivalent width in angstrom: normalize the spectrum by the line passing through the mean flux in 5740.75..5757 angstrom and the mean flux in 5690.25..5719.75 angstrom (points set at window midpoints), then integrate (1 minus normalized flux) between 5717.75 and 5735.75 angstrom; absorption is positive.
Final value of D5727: -1.3 angstrom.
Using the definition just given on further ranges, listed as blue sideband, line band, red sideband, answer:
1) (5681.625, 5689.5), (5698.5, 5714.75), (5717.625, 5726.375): 1.64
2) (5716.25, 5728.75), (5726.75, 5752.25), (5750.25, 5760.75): 1.10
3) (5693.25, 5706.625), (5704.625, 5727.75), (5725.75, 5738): 0.22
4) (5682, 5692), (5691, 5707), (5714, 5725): 0.69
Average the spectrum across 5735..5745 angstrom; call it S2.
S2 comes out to 6.11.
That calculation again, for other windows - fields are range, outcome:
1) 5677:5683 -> 6.14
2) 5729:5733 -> 6.48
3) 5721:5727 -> 6.81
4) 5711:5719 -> 6.36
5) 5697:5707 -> 6.17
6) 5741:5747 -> 6.08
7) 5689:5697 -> 6.1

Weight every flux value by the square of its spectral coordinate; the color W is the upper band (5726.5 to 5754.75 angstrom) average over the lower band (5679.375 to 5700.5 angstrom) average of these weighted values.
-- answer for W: 1.05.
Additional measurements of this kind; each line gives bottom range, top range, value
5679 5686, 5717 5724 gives 1.14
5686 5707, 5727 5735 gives 1.07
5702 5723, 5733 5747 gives 1.02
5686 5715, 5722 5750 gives 1.08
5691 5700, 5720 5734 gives 1.09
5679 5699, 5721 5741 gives 1.07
